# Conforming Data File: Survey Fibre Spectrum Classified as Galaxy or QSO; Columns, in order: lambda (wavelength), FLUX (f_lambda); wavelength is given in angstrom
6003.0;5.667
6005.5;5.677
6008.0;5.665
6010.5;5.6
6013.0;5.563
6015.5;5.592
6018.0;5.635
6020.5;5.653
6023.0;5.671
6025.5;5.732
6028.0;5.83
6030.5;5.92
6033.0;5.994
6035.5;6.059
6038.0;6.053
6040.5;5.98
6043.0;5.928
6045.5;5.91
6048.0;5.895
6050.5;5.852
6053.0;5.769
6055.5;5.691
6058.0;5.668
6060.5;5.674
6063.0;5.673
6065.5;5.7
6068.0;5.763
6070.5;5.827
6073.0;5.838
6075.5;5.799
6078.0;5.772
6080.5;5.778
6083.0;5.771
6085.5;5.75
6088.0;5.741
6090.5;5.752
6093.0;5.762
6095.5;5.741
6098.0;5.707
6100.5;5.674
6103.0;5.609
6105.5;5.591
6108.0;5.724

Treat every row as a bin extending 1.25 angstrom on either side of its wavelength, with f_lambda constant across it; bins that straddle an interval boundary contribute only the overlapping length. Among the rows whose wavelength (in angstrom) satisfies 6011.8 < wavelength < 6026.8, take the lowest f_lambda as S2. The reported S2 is 5.563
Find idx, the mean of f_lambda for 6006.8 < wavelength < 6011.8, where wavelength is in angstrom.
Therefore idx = 5.63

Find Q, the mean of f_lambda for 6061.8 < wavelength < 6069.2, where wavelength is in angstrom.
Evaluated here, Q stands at 5.71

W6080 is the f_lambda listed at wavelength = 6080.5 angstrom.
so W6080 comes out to 5.778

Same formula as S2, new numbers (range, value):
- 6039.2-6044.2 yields 5.928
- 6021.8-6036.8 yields 5.671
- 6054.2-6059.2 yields 5.668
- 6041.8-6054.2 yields 5.769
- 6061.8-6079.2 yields 5.673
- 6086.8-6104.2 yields 5.609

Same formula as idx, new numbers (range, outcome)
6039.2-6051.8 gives 5.91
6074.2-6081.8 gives 5.78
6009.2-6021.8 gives 5.61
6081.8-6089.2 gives 5.75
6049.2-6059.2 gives 5.75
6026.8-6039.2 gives 5.97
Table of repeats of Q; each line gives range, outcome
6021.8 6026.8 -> 5.7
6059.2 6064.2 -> 5.67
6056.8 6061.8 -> 5.67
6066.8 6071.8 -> 5.8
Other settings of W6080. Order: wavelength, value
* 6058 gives 5.668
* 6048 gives 5.895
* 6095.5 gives 5.741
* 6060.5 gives 5.674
